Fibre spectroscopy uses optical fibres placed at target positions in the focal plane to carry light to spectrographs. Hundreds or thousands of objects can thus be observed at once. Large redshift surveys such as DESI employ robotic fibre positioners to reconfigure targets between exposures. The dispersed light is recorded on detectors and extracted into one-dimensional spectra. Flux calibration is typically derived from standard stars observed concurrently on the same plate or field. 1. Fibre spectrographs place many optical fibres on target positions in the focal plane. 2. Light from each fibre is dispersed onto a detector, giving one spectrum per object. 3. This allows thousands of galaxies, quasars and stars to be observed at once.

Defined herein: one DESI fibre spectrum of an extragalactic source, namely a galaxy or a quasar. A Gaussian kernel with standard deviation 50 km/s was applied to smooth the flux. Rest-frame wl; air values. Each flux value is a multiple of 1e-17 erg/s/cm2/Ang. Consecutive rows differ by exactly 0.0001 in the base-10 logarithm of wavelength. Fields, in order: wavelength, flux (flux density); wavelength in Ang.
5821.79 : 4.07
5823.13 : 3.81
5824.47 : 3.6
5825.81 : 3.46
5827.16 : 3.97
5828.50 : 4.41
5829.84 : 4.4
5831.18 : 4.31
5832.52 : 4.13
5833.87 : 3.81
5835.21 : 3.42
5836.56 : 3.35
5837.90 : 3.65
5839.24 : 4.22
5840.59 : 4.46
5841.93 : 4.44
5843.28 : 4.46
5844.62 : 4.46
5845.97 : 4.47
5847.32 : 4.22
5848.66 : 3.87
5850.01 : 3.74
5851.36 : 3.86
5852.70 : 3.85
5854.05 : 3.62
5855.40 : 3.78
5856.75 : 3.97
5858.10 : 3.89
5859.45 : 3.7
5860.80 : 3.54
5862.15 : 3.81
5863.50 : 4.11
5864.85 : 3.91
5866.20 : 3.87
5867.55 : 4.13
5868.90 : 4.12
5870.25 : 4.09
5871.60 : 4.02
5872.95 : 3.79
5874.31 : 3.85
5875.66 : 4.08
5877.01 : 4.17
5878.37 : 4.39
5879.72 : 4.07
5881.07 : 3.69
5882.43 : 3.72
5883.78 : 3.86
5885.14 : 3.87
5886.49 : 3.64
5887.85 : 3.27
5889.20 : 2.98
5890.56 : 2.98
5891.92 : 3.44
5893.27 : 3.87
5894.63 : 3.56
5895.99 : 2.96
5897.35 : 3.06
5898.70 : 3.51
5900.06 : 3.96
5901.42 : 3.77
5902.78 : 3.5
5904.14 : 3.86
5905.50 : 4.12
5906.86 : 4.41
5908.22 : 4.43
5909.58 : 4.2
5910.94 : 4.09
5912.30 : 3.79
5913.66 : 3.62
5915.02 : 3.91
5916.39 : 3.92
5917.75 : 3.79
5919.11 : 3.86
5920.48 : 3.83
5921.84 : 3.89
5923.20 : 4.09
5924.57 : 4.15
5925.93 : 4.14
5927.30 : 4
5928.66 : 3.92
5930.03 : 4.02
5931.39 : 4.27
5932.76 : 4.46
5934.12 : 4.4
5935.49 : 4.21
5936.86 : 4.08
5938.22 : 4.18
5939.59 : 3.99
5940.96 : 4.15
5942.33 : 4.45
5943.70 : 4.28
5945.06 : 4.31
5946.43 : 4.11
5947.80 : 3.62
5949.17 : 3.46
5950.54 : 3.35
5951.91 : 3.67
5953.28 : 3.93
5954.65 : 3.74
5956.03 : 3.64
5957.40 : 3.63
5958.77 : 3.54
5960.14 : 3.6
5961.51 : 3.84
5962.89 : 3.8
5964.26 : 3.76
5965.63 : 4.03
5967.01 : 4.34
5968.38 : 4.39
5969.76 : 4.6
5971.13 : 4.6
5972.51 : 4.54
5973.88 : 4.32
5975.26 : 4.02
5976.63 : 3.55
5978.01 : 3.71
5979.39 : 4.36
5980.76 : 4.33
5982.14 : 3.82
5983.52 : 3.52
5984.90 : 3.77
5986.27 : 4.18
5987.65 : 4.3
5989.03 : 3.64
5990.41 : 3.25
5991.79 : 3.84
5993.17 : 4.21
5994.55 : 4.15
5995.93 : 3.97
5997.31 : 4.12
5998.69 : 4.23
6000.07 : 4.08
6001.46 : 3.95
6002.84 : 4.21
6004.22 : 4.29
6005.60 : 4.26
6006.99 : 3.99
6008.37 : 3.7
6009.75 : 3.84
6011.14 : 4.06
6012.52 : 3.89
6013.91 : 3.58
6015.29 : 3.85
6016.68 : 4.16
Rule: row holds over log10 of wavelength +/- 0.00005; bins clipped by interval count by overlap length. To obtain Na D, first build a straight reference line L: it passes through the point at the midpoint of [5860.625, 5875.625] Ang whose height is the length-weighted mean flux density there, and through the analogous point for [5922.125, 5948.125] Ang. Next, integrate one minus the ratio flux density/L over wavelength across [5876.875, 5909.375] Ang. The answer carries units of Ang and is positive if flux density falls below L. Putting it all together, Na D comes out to 2.5 Ang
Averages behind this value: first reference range 3.95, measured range 3.71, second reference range 4.15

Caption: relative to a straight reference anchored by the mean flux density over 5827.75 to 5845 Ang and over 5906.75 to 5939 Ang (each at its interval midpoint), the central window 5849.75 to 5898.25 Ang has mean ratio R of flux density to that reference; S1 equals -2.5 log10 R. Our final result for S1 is 0.093 mag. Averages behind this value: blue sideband 4.11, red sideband 4.06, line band 3.76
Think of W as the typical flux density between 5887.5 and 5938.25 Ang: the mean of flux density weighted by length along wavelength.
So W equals 3.86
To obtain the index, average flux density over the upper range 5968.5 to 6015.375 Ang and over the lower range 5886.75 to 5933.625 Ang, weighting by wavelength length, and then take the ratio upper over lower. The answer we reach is 1.1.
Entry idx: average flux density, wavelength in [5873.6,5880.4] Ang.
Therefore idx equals 4.11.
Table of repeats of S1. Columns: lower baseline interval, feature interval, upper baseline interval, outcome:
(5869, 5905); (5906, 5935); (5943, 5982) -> -0.066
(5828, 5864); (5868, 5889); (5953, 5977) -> 0.029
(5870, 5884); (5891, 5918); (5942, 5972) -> 0.051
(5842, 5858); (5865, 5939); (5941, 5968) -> 0.017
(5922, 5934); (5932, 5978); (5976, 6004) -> 0.013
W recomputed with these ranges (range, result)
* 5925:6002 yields 4.01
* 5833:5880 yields 3.98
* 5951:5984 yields 3.97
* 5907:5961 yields 3.97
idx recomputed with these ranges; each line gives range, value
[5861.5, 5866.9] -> 3.93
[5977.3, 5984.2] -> 3.94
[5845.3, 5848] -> 4.35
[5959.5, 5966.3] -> 3.81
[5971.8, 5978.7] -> 4.03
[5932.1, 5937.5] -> 4.29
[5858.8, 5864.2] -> 3.79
